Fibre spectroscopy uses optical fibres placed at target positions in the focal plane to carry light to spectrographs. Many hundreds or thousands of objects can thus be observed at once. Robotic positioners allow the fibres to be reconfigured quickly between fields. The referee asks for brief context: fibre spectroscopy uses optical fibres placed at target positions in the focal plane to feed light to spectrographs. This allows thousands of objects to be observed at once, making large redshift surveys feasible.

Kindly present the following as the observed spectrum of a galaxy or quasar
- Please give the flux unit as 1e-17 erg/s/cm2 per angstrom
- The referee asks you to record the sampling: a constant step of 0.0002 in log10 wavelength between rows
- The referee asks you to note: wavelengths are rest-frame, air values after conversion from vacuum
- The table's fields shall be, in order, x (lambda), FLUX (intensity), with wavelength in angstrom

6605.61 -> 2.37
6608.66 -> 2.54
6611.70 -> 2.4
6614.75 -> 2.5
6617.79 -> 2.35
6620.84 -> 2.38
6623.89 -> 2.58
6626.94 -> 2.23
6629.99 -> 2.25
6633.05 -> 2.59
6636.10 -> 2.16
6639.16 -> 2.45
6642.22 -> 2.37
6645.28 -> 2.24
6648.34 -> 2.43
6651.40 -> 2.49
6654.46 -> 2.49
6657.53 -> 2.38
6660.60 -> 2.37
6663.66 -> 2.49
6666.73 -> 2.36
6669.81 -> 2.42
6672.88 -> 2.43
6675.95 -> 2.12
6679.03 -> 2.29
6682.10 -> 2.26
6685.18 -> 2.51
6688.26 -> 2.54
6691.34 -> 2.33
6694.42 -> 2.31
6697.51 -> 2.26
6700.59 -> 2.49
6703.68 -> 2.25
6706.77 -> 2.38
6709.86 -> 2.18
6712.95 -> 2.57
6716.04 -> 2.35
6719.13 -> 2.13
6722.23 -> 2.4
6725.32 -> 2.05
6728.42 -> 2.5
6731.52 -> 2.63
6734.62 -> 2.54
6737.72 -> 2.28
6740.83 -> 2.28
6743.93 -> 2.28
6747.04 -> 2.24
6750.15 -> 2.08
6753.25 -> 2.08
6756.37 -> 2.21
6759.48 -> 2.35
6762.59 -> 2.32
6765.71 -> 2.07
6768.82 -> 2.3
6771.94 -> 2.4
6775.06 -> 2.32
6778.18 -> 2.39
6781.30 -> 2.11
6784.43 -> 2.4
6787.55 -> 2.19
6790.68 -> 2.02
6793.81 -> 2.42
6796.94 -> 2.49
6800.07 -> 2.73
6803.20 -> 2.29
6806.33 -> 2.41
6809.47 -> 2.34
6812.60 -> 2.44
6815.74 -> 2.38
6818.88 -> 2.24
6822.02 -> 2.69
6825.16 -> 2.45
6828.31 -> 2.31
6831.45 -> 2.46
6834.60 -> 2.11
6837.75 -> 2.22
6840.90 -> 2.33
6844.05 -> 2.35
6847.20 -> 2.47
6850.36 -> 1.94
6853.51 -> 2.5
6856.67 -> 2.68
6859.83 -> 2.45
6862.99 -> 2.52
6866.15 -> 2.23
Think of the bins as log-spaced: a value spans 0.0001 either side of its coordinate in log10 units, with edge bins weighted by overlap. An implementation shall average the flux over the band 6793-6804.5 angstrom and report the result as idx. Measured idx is 2.49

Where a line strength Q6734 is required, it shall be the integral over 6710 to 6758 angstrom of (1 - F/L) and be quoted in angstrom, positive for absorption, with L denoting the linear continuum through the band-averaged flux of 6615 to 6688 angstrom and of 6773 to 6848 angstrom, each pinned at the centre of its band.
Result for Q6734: 1.3 angstrom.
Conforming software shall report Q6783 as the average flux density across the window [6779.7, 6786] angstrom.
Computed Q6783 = 2.26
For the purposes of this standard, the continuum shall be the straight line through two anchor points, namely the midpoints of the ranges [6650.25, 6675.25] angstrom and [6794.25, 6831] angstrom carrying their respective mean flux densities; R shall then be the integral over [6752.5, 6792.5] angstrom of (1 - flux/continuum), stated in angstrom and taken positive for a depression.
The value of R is 3.0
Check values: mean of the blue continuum 2.42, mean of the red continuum 2.43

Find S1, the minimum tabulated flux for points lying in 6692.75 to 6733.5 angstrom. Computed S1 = 2.05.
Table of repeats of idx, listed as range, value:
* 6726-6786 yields 2.3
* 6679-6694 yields 2.39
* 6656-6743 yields 2.36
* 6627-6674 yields 2.39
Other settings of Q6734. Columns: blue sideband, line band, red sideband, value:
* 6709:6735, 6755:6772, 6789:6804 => 0.84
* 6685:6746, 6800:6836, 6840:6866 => -0.07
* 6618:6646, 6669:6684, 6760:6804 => 0.30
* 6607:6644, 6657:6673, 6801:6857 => -0.11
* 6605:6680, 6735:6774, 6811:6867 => 2.15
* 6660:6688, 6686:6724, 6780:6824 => 0.31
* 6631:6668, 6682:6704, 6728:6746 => 0.19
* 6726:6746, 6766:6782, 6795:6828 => 0.81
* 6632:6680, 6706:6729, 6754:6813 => 0.40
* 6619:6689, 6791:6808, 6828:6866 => -0.50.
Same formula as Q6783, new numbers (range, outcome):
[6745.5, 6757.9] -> 2.15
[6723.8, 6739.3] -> 2.4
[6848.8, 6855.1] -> 2.22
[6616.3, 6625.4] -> 2.44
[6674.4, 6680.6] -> 2.21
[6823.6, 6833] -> 2.41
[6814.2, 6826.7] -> 2.44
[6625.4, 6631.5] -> 2.24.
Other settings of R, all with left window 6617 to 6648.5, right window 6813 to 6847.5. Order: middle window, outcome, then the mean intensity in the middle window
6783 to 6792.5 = 0.63 angstrom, 2.21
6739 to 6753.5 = 0.98 angstrom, 2.2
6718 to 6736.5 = -0.12 angstrom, 2.38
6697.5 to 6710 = 0.16 angstrom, 2.33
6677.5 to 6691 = -0.17 angstrom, 2.39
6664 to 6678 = 0.11 angstrom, 2.34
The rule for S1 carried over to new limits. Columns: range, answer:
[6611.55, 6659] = 2.16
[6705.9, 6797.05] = 2.02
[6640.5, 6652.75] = 2.24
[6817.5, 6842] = 2.11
